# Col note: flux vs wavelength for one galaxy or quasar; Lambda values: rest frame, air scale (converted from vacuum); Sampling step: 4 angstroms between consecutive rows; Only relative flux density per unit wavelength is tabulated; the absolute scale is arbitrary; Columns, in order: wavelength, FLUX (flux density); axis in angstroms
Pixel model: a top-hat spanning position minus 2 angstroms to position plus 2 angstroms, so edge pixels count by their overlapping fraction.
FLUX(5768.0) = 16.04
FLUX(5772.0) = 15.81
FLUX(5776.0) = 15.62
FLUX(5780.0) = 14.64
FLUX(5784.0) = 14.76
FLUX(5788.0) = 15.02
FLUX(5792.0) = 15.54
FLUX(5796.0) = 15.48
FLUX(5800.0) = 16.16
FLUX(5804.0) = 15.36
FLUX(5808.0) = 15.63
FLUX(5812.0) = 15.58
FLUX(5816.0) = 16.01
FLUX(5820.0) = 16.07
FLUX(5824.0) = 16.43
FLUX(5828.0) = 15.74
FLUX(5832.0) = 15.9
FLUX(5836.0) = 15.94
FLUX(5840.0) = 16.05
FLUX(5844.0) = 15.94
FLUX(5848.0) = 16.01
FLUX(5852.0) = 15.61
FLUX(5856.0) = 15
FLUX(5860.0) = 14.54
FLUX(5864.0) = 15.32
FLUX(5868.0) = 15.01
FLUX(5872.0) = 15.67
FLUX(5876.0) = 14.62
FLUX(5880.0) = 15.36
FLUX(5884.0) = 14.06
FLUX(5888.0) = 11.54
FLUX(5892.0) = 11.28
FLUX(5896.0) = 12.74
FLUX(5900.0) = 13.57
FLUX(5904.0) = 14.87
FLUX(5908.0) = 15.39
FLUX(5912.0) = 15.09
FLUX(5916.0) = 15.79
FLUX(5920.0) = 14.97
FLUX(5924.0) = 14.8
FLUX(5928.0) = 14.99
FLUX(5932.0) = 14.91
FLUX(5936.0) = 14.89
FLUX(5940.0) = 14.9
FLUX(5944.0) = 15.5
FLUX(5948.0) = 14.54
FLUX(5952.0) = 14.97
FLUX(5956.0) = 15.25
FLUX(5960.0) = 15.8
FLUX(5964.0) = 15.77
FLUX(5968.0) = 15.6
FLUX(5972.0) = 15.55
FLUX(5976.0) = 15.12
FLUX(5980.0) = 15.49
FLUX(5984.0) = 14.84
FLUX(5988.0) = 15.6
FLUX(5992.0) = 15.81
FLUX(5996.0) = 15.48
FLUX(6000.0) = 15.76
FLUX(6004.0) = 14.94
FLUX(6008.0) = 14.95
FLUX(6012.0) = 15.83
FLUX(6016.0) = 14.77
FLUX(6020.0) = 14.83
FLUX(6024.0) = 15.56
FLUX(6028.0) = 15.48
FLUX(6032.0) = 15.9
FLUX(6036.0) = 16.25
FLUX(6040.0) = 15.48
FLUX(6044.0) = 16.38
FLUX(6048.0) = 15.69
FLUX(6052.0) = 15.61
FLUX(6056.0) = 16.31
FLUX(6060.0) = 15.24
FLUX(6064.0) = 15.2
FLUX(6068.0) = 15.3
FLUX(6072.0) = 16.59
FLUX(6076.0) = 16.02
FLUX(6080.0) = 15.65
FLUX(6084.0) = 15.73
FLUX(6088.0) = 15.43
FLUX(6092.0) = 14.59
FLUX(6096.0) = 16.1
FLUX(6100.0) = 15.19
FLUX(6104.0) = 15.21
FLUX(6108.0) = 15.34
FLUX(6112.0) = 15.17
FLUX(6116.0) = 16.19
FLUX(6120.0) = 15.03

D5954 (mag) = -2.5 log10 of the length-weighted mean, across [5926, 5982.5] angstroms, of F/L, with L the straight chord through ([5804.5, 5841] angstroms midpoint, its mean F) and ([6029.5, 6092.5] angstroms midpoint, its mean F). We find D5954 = 0.040 mag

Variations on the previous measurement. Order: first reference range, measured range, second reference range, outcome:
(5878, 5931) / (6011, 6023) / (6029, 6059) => 0.032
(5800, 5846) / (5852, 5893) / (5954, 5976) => 0.100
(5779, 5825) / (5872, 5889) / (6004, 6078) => 0.097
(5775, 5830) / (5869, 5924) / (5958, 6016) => 0.091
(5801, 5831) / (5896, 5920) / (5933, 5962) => 0.041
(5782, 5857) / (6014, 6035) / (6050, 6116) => 0.017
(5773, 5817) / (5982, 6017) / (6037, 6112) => 0.015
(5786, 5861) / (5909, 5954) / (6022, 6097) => 0.047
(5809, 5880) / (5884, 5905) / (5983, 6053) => 0.212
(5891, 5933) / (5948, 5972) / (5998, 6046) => -0.035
